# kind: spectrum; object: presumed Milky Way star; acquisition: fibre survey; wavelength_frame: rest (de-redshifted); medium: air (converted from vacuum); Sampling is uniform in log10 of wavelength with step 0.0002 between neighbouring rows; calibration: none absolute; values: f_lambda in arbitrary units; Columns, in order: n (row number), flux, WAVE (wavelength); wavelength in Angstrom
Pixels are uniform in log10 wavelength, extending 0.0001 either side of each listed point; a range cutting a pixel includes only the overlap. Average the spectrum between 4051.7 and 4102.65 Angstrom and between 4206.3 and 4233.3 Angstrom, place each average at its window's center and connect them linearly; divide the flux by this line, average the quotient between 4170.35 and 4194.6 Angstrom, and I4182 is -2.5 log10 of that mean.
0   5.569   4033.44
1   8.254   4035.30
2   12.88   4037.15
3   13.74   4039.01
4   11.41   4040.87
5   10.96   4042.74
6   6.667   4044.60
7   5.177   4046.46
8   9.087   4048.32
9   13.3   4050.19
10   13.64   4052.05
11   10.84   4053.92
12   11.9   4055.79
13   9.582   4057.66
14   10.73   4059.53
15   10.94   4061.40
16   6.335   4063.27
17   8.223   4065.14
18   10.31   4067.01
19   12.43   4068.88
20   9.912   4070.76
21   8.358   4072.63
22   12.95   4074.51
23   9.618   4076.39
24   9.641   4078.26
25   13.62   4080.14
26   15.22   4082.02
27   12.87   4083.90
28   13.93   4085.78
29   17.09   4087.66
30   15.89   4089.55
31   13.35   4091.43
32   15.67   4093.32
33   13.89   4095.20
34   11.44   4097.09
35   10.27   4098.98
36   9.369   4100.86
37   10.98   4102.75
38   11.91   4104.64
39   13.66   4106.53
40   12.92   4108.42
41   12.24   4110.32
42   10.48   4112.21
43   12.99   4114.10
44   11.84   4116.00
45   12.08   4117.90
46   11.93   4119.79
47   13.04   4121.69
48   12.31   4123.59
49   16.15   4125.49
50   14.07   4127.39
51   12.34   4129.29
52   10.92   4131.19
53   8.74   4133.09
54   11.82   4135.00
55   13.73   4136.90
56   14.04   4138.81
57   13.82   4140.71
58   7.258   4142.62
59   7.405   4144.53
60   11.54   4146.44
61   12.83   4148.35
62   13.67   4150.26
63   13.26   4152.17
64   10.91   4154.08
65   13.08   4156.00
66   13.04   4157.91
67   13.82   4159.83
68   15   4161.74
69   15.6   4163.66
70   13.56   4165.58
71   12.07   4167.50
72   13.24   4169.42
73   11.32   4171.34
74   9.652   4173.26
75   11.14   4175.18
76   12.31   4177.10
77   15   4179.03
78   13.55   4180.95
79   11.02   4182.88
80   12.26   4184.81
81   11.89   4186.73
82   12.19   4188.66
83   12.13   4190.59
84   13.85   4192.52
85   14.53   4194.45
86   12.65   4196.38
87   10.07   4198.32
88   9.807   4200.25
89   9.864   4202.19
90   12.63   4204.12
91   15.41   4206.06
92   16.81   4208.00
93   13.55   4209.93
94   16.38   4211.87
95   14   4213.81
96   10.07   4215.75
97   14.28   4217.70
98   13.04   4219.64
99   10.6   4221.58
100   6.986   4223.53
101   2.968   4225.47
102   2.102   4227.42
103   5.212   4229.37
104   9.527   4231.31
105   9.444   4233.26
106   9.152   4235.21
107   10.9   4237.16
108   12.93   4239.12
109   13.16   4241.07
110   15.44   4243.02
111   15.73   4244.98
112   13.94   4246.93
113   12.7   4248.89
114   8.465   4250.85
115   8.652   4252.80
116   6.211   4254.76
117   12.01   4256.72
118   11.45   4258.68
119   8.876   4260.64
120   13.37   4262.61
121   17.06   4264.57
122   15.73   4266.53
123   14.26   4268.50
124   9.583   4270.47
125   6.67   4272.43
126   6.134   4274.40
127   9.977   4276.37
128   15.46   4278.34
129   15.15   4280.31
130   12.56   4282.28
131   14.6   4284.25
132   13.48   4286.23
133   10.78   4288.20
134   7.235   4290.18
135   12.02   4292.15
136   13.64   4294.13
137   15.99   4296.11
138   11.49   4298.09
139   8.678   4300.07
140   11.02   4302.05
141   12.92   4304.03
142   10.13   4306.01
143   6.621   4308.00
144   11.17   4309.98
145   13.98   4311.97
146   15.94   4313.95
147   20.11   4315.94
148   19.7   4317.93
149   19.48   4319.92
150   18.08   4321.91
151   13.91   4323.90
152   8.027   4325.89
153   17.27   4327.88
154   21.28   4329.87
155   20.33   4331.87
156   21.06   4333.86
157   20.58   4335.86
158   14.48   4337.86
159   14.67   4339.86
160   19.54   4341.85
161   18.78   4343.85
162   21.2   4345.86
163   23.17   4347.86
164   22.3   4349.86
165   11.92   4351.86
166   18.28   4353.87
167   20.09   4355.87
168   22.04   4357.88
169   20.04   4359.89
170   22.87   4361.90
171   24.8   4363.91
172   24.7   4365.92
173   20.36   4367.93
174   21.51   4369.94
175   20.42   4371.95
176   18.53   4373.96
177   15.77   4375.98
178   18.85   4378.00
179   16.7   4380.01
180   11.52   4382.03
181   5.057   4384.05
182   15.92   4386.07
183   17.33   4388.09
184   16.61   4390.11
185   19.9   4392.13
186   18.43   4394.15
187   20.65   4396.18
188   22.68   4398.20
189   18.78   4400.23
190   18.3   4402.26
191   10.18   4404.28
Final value -0.14 mag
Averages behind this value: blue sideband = 11.7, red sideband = 10.5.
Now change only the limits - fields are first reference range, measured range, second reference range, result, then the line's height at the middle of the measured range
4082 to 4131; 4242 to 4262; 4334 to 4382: 0.42 mag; 16.7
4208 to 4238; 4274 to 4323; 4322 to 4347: 0.16 mag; 15.2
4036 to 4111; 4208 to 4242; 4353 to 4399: 0.41 mag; 15.2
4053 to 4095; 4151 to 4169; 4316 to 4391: 0.04 mag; 13.8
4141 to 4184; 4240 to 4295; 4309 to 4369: 0.32 mag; 16.1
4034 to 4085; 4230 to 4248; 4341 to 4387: 0.27 mag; 15.5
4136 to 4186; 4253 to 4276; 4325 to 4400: 0.39 mag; 15.6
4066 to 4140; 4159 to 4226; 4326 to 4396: 0.17 mag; 14.6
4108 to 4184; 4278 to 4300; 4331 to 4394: 0.29 mag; 16.5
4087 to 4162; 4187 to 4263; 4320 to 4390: 0.30 mag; 15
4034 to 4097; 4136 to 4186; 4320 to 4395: 0.10 mag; 13.7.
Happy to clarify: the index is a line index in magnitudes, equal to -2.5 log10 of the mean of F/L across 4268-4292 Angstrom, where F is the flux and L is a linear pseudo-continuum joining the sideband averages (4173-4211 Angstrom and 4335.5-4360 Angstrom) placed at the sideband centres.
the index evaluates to 0.39 mag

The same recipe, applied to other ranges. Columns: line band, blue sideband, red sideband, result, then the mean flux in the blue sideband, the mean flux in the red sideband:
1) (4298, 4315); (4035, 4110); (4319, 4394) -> 0.45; 11.5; 18.3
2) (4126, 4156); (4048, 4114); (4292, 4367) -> 0.11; 11.8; 17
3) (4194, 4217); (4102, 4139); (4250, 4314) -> -0.09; 12.4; 11.5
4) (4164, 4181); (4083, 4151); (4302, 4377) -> 0.11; 12.5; 17.9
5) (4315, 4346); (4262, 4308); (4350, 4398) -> -0.17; 12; 18.5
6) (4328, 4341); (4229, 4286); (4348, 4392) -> -0.15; 11.6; 18.5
